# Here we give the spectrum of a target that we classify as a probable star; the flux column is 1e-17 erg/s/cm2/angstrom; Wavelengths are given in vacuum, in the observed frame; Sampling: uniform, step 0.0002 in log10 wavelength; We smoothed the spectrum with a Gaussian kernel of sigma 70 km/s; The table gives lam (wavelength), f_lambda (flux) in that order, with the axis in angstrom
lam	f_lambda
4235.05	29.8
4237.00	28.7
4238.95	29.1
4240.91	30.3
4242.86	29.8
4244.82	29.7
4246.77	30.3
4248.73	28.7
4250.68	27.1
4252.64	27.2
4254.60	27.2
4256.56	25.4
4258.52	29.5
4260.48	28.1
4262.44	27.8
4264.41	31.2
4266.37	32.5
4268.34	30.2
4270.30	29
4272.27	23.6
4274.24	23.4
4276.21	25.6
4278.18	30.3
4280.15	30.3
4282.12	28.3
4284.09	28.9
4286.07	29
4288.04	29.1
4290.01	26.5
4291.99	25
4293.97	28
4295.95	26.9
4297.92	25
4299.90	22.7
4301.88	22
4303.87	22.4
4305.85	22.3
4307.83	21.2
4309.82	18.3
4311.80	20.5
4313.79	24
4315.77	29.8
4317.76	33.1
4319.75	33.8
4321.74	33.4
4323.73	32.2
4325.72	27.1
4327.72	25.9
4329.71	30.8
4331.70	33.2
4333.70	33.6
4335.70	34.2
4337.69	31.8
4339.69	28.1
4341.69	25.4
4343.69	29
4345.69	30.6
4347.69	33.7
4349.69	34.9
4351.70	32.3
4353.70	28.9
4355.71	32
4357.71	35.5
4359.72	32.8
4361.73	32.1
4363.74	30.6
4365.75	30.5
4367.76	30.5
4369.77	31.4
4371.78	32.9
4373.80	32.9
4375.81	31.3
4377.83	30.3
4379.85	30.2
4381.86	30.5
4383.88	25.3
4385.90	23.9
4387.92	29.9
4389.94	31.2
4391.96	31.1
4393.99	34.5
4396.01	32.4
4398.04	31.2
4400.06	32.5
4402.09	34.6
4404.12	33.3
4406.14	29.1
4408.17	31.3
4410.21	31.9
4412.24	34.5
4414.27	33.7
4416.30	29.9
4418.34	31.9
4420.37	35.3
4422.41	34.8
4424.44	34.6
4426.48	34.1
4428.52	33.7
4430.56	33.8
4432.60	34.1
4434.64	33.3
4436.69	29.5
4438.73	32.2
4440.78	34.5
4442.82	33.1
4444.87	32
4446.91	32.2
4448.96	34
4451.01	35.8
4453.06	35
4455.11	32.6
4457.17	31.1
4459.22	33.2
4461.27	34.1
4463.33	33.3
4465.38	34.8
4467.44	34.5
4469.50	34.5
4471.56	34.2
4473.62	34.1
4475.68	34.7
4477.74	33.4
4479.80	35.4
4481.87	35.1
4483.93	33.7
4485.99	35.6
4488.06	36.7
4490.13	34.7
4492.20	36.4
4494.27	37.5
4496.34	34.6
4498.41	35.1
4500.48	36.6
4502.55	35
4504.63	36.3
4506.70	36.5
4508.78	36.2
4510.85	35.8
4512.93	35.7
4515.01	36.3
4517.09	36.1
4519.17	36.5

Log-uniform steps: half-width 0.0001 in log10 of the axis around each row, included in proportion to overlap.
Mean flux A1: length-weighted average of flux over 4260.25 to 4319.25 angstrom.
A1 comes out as 26.5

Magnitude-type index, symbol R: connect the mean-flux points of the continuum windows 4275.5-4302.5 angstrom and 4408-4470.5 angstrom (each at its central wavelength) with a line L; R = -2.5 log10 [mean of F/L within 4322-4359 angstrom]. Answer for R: -0.069 mag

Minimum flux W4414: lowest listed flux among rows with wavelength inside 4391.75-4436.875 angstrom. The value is 29.1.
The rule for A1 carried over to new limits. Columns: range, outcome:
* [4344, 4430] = 31.9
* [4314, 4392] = 30.9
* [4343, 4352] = 32.2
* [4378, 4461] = 32.3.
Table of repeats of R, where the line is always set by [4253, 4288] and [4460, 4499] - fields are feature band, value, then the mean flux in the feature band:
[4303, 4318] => 0.247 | 23.5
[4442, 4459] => 0.023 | 33.2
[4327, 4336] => -0.046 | 31.5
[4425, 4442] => 0.007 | 33.2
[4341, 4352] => -0.014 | 31.1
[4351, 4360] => -0.046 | 32.3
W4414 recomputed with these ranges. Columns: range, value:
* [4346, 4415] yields 23.9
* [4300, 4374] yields 18.3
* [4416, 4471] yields 29.5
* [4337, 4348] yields 25.4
